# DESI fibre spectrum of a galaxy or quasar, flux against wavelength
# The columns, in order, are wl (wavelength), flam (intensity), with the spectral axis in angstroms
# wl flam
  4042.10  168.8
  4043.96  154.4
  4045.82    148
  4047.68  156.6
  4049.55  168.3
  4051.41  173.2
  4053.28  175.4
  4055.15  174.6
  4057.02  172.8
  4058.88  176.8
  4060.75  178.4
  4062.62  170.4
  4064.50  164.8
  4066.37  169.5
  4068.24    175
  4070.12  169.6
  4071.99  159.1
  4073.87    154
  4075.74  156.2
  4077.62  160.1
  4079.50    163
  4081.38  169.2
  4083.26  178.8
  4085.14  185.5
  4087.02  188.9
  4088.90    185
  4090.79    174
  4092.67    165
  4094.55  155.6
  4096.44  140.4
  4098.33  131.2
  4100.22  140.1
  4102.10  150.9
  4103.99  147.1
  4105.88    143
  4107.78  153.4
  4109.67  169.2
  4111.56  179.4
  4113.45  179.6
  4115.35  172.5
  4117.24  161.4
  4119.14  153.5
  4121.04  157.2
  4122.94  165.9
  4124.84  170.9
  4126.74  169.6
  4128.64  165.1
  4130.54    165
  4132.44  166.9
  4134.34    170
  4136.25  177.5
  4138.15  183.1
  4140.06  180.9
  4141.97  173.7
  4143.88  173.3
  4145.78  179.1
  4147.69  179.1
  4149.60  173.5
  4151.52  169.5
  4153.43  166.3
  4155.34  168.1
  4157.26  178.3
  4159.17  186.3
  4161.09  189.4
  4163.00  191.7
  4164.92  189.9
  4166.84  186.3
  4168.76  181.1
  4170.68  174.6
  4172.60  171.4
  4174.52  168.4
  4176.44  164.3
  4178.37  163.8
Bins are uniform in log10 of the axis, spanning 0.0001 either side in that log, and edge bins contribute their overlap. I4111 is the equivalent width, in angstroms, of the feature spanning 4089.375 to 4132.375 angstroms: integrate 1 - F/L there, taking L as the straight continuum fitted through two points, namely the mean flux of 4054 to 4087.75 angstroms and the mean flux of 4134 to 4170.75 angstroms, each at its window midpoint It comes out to 3.6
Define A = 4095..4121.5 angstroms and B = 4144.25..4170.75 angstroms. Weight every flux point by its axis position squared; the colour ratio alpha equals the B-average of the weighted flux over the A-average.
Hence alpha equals 1.18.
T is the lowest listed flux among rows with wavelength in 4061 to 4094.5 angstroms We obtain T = 154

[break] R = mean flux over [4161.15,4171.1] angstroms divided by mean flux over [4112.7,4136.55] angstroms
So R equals 1.1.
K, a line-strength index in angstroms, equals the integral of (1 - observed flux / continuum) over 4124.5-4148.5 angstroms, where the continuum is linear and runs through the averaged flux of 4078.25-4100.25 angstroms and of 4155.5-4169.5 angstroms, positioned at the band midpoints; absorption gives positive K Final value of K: 0.65 angstroms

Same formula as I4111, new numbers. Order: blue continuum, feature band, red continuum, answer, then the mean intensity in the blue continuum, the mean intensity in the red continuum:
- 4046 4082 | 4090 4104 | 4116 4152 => 1.5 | 167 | 170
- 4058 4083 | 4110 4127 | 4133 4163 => 0.5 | 167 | 177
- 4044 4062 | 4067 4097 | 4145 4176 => 0.6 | 169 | 178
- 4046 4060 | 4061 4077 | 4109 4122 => 0.4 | 170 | 167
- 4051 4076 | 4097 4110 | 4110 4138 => 1.7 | 170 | 169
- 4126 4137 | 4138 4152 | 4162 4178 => -0.4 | 169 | 178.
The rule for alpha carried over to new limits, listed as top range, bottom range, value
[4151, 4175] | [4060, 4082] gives 1.13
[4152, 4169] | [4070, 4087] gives 1.13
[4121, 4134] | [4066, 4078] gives 1.05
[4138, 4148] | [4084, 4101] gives 1.12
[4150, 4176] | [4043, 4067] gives 1.12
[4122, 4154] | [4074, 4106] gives 1.10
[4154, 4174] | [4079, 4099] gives 1.12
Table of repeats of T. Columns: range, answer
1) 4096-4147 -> 131.2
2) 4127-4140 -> 165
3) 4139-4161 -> 166.3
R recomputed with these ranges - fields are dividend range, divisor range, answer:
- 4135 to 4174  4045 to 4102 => 1.08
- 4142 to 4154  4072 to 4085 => 1.06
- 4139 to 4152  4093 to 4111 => 1.18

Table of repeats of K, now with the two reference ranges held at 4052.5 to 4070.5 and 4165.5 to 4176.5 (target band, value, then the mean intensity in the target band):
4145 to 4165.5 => -0.43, 179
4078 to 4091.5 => -0.29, 177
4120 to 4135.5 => 0.73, 166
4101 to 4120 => 1.45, 161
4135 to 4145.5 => -0.16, 178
